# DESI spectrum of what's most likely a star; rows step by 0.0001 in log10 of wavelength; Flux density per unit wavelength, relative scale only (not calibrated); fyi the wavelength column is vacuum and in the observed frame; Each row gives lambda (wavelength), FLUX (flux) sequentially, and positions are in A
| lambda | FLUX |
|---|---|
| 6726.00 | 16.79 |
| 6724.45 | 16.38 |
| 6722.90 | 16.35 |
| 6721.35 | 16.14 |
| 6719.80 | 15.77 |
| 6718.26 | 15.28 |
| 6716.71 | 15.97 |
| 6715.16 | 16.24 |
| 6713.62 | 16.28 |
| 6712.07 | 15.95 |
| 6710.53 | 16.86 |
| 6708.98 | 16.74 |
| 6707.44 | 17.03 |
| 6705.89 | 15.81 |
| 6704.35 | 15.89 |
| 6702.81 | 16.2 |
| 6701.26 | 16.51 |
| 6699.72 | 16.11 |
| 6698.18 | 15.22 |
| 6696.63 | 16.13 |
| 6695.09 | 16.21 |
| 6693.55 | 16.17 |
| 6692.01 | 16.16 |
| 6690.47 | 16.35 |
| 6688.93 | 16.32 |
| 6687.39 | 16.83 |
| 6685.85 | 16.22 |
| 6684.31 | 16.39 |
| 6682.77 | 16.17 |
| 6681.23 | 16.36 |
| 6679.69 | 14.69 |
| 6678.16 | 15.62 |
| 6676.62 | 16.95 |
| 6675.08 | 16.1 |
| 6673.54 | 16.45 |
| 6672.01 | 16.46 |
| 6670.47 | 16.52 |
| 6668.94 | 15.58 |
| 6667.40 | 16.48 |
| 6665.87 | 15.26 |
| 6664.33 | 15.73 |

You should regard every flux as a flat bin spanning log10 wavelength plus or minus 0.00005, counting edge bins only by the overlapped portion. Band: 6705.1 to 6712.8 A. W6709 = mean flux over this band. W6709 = 16.5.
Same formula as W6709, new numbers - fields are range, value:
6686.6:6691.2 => 16.5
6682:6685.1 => 16.3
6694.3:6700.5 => 15.9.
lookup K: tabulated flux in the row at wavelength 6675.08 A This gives 16.1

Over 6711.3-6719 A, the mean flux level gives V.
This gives 15.9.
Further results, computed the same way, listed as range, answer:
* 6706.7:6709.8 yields 16.9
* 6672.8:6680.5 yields 16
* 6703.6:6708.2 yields 16.2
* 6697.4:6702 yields 15.9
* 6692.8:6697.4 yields 16.2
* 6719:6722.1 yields 16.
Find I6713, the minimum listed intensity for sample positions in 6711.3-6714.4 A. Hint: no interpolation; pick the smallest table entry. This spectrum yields 15.95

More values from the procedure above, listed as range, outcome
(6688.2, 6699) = 15.22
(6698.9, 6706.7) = 15.81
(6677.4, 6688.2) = 14.69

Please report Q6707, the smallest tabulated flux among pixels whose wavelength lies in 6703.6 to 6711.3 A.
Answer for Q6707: 15.81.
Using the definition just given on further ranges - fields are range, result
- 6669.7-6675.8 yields 16.1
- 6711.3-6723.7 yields 15.28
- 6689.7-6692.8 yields 16.16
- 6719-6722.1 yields 15.77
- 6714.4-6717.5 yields 15.97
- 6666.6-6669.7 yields 15.58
